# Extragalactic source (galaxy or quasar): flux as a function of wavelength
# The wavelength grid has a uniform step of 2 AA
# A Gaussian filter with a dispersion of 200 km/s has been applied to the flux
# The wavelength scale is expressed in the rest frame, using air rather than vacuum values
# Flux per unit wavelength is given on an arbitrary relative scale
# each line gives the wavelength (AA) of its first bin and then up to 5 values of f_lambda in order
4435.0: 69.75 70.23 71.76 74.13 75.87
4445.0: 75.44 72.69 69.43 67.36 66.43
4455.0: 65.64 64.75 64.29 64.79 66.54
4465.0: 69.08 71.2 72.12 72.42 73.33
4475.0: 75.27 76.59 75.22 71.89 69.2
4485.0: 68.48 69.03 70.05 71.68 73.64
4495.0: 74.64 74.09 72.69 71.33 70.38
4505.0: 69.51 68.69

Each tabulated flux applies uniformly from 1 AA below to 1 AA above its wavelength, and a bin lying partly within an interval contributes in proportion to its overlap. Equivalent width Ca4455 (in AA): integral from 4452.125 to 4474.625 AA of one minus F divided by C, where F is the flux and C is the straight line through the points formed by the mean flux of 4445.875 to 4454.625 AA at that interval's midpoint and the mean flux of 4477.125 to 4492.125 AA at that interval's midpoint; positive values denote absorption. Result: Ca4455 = 0.4 AA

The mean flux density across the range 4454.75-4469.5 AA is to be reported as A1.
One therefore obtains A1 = 67.2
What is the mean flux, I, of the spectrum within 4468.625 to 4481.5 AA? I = 74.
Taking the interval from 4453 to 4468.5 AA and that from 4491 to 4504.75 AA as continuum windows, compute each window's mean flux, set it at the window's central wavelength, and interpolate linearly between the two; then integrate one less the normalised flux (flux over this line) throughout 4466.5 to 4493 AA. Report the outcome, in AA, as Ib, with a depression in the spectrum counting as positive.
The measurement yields -0.9 AA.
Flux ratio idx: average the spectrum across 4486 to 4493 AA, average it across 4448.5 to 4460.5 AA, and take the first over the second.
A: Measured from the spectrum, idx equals 1.07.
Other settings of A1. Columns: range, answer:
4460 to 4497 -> 71.5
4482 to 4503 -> 71.4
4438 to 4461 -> 69.6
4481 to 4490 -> 69.5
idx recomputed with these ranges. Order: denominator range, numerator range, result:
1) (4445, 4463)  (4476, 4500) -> 1.07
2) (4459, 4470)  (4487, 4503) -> 1.06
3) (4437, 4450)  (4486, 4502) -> 0.99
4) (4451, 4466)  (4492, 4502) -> 1.11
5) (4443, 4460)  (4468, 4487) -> 1.06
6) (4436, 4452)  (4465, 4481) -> 1.02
